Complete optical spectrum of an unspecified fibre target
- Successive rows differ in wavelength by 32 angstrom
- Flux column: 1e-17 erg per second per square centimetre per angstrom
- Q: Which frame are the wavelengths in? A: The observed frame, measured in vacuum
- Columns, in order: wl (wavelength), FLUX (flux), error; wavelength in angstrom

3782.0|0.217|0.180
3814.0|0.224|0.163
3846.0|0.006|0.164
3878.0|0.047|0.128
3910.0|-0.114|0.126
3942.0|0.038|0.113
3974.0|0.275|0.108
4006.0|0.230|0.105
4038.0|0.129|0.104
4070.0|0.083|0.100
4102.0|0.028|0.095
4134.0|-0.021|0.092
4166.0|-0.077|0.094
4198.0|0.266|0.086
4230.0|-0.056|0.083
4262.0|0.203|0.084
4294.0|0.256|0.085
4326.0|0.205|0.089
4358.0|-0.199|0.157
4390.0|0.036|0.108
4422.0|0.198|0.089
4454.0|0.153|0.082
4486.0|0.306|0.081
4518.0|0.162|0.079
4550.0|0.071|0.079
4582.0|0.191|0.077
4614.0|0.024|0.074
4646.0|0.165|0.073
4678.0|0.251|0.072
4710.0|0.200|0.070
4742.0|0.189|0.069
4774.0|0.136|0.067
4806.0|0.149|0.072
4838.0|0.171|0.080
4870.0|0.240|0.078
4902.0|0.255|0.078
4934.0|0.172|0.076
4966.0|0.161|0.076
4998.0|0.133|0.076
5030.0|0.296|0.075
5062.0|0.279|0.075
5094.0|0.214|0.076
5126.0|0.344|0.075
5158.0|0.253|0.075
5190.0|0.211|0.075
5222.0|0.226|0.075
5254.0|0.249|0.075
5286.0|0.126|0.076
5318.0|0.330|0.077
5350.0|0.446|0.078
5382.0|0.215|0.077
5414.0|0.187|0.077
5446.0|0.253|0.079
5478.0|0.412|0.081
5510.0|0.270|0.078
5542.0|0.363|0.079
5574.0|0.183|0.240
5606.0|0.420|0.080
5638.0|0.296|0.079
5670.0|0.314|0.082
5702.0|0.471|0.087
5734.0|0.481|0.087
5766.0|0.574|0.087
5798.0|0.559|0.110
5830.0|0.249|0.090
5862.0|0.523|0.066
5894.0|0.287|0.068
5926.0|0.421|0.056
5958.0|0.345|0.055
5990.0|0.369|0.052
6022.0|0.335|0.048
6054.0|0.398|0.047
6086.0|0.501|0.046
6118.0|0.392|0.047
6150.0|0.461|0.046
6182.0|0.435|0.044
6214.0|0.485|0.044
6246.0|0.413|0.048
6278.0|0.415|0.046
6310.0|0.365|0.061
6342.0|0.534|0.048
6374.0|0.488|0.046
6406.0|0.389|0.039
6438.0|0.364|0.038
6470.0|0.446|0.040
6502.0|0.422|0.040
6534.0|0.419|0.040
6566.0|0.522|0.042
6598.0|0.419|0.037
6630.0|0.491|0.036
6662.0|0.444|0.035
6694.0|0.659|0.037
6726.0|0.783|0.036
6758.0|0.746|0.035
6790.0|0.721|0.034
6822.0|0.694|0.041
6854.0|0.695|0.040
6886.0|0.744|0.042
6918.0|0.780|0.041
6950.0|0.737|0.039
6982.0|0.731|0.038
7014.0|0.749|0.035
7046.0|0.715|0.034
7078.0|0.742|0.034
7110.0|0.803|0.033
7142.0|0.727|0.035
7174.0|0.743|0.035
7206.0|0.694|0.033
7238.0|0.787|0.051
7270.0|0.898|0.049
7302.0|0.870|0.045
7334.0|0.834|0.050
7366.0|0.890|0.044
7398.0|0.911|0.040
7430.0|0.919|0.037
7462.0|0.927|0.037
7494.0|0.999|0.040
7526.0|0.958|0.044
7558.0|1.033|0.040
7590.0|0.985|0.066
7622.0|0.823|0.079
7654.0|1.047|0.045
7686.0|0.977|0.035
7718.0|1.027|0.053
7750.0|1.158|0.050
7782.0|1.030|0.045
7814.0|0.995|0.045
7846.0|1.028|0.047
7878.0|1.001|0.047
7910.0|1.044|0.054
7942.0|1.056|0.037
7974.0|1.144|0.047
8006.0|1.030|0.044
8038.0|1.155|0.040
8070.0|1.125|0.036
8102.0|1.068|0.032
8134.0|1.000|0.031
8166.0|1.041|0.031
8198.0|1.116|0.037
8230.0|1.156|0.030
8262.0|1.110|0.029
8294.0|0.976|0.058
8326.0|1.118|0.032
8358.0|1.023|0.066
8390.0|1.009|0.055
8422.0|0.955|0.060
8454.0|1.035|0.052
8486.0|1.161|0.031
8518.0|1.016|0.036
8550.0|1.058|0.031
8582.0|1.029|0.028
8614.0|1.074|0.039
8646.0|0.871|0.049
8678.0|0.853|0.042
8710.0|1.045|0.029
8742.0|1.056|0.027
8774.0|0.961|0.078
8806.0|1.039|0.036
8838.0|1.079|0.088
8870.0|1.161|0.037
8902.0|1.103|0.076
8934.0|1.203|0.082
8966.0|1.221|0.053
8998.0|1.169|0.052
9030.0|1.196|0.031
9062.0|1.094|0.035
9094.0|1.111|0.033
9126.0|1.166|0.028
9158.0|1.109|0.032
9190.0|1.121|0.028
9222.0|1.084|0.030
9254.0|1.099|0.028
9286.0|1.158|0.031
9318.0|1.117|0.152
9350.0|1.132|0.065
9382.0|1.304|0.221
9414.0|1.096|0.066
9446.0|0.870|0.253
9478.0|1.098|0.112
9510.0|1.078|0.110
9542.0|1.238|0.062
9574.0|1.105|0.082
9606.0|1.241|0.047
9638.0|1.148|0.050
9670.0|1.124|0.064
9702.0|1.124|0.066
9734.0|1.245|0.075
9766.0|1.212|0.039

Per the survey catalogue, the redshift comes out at 0.68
